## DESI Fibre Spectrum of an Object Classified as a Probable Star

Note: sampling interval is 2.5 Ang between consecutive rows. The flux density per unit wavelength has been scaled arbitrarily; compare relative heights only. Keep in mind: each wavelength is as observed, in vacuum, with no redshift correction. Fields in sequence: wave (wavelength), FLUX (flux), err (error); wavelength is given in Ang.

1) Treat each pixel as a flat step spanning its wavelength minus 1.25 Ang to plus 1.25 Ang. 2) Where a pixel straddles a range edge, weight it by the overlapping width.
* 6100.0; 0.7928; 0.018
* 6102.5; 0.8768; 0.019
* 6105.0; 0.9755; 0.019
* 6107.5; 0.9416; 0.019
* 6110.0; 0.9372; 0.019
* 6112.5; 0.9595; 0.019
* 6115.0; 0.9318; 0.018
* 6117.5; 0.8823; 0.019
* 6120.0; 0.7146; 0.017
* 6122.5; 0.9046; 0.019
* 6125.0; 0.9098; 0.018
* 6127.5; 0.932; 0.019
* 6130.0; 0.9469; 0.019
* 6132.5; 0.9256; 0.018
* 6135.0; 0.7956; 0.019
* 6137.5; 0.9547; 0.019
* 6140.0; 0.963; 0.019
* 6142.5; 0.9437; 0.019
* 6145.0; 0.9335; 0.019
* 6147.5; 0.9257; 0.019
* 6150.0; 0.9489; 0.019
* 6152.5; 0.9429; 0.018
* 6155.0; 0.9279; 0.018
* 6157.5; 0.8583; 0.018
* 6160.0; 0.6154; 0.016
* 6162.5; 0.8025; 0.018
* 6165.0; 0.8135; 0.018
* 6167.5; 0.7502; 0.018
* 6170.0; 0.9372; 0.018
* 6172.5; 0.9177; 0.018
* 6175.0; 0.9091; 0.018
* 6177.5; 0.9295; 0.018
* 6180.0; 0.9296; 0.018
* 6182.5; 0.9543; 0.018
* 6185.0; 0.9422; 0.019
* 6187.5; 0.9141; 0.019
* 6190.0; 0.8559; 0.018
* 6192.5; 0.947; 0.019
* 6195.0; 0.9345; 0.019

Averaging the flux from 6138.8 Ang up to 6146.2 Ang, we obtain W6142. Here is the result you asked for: 0.947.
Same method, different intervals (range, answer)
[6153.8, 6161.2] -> 0.801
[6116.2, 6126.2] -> 0.853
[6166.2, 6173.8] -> 0.868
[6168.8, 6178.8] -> 0.923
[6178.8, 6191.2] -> 0.919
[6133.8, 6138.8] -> 0.877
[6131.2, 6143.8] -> 0.917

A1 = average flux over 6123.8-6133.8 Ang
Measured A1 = 0.928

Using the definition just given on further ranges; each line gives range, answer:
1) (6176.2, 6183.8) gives 0.938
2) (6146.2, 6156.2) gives 0.936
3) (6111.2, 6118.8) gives 0.923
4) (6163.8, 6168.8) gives 0.783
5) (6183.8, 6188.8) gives 0.927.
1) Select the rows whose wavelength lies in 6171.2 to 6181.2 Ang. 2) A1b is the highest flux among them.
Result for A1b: 0.9296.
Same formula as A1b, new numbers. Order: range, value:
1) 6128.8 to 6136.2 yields 0.9469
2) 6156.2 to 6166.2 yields 0.8583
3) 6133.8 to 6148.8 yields 0.963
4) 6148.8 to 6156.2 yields 0.9489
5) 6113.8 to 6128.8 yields 0.932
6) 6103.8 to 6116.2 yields 0.9755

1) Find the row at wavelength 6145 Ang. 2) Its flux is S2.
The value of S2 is 0.9335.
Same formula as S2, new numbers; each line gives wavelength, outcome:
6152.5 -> 0.9429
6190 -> 0.8559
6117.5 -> 0.8823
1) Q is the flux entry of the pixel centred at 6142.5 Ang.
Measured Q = 0.9437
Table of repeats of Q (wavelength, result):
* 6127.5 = 0.932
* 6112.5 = 0.9595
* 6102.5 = 0.8768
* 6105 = 0.9755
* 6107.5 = 0.9416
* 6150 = 0.9489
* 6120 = 0.7146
